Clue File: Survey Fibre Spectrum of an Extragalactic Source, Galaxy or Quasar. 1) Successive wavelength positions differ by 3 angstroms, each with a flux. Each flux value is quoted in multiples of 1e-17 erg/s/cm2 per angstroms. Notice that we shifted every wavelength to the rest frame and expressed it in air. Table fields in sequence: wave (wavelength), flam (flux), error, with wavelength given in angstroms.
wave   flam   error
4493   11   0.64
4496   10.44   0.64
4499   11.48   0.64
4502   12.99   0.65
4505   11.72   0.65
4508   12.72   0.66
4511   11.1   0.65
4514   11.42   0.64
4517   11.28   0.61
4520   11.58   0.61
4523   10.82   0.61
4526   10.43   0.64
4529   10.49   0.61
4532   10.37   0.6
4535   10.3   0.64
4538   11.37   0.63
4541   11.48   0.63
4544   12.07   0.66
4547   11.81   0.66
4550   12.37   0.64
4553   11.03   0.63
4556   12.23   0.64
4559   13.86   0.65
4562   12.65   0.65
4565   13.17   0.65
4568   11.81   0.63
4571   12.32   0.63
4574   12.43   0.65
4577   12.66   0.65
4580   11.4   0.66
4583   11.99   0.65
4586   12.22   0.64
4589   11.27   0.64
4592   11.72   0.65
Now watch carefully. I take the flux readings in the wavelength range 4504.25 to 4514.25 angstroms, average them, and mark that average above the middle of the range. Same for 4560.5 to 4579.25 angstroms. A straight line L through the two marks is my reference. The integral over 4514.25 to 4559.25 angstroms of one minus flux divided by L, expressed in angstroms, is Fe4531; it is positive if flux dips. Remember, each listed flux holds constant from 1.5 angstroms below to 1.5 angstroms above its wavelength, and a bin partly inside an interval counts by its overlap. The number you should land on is 2.7 angstroms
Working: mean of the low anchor 11.8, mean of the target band 11.4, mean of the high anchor 12.5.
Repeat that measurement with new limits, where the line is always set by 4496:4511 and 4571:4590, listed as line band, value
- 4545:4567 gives -0.8 angstroms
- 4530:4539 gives 1.0 angstroms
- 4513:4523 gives 0.5 angstroms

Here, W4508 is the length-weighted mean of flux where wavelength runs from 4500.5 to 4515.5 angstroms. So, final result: 12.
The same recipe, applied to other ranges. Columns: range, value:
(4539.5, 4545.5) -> 11.8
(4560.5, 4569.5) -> 12.5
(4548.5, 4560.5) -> 12.4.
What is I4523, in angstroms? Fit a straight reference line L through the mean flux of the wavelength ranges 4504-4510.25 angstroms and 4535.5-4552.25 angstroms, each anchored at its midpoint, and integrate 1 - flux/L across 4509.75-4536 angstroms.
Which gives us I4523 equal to 2.3 angstroms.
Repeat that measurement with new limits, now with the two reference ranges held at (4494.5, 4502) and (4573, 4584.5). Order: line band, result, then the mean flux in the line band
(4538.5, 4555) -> 0.1 angstroms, 11.7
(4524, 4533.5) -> 1.0 angstroms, 10.5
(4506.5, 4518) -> -0.2 angstroms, 11.6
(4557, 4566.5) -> -1.0 angstroms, 13.2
